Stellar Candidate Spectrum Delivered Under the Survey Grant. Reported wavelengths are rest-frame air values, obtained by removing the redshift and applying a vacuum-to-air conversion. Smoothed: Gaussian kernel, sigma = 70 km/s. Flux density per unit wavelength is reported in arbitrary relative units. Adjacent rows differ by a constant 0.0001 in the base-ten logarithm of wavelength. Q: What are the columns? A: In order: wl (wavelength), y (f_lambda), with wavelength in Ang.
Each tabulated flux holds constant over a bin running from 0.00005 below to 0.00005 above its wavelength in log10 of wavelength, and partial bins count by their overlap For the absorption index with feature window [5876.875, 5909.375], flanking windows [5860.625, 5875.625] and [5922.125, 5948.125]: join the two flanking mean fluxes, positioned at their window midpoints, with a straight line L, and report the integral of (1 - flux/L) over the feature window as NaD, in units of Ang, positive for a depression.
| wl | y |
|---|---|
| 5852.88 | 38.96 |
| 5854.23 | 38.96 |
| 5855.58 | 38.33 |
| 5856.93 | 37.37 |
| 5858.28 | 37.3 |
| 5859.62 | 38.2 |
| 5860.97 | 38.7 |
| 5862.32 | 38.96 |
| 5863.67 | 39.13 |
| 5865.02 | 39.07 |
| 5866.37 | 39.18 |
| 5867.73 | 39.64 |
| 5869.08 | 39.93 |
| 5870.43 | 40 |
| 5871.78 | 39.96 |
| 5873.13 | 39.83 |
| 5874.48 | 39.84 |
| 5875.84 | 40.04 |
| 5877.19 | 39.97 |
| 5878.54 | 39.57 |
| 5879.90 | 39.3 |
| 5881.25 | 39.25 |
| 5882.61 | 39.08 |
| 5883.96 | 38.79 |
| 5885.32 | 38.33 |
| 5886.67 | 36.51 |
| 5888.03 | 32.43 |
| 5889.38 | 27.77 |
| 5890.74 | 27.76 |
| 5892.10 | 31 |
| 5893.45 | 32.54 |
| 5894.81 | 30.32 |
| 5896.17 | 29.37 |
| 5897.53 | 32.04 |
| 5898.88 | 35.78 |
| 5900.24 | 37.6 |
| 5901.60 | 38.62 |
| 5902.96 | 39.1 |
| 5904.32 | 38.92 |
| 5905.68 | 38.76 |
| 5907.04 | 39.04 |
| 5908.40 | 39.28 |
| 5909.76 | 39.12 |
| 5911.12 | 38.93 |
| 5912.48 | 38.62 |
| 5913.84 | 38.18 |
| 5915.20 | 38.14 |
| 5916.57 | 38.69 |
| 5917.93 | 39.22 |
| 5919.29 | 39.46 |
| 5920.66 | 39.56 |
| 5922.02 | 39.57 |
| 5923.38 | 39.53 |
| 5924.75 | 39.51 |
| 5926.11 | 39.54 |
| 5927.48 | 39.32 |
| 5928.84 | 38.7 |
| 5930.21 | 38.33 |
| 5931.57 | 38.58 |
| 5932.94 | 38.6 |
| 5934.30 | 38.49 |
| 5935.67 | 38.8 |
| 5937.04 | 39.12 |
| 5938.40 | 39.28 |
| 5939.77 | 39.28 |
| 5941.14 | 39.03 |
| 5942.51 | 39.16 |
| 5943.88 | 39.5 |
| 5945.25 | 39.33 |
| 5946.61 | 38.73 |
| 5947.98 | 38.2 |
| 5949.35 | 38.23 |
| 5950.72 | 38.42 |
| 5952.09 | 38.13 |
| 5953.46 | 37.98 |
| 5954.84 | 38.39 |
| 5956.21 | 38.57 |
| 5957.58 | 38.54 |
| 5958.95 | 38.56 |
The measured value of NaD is 2.9 Ang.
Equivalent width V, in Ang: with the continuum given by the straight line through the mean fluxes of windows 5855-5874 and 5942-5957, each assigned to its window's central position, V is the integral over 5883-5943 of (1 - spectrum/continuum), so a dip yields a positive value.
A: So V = 2.3 Ang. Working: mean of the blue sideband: 39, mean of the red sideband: 38.6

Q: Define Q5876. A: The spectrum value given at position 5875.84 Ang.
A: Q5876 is 40.04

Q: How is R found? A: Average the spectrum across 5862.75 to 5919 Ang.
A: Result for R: 37.3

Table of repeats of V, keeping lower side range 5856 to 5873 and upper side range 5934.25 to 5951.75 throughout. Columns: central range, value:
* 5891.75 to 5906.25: 1.5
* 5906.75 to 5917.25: 0.1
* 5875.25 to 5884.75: -0.1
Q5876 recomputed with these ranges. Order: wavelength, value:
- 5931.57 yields 38.58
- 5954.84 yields 38.39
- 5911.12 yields 38.93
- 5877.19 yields 39.97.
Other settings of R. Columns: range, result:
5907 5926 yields 39.1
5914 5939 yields 39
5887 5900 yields 31.4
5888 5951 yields 37.4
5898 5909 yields 38.3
